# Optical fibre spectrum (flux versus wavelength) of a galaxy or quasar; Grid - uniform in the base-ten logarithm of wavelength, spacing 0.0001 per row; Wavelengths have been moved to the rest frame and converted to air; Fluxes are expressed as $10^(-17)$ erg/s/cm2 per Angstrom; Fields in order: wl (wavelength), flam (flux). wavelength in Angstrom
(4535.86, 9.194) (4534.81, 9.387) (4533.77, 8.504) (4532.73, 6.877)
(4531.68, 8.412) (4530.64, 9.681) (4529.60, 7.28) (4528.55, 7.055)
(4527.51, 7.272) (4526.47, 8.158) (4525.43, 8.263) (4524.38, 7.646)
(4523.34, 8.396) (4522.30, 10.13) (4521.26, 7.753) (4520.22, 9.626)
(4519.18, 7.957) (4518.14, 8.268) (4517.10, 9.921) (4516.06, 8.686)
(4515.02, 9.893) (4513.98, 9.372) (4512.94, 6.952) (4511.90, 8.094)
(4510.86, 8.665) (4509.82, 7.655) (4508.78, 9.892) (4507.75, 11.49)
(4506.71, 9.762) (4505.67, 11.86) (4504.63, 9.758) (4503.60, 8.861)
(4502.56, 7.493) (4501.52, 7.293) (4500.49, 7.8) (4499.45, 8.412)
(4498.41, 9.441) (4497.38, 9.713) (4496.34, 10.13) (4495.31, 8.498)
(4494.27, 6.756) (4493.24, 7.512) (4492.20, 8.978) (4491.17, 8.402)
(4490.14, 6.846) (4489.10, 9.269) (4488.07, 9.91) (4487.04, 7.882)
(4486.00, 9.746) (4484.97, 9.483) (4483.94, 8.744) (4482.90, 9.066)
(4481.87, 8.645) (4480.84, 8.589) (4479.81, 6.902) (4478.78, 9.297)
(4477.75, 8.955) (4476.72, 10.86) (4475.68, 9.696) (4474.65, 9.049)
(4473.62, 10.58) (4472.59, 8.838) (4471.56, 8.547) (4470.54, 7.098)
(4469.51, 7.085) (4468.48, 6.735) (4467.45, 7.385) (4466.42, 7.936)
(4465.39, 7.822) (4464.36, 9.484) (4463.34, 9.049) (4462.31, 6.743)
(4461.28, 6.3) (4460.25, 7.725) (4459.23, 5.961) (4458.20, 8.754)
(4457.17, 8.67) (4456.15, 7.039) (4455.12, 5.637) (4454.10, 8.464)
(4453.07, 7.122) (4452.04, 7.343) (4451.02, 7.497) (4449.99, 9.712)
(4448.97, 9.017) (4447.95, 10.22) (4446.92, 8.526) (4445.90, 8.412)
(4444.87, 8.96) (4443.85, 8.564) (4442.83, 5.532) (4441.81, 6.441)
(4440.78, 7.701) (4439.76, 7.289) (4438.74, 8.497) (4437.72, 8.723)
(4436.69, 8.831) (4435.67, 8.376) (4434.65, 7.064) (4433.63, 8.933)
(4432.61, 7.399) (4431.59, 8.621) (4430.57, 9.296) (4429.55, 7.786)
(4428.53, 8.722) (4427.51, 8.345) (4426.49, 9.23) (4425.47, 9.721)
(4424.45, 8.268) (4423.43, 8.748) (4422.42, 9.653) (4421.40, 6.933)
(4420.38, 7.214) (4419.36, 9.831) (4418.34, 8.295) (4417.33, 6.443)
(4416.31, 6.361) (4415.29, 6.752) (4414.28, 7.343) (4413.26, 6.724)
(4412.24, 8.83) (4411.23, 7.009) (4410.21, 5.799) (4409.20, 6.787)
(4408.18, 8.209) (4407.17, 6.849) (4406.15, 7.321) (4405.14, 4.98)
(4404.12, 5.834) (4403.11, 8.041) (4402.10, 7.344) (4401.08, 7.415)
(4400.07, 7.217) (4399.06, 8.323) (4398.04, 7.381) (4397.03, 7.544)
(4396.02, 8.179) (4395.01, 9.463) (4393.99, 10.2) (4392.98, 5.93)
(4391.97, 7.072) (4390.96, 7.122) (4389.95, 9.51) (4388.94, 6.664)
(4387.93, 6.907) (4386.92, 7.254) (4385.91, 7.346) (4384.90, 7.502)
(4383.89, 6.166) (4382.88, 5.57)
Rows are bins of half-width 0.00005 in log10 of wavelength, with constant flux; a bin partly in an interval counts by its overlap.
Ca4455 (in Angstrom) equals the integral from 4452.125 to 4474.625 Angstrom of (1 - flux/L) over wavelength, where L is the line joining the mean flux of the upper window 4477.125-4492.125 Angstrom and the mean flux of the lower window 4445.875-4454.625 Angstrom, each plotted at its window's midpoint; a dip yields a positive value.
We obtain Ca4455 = 2.1 Angstrom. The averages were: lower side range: 8.48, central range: 7.78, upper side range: 8.72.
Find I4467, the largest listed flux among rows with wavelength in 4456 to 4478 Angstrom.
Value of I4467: 10.86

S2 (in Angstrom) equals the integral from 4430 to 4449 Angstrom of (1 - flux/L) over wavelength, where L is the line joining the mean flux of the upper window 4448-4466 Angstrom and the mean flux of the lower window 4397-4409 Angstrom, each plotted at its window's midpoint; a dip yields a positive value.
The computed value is -1.4 Angstrom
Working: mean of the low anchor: 7.18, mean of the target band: 8.21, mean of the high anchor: 7.85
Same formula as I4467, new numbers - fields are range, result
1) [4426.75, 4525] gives 11.86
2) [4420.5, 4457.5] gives 10.22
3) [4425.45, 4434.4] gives 9.721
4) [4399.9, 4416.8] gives 8.83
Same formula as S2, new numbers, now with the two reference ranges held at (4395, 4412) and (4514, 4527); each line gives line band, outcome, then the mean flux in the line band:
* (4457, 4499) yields -1.3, 8.46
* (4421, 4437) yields -2.0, 8.51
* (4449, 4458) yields 0.1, 7.79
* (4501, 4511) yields -0.9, 9.3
